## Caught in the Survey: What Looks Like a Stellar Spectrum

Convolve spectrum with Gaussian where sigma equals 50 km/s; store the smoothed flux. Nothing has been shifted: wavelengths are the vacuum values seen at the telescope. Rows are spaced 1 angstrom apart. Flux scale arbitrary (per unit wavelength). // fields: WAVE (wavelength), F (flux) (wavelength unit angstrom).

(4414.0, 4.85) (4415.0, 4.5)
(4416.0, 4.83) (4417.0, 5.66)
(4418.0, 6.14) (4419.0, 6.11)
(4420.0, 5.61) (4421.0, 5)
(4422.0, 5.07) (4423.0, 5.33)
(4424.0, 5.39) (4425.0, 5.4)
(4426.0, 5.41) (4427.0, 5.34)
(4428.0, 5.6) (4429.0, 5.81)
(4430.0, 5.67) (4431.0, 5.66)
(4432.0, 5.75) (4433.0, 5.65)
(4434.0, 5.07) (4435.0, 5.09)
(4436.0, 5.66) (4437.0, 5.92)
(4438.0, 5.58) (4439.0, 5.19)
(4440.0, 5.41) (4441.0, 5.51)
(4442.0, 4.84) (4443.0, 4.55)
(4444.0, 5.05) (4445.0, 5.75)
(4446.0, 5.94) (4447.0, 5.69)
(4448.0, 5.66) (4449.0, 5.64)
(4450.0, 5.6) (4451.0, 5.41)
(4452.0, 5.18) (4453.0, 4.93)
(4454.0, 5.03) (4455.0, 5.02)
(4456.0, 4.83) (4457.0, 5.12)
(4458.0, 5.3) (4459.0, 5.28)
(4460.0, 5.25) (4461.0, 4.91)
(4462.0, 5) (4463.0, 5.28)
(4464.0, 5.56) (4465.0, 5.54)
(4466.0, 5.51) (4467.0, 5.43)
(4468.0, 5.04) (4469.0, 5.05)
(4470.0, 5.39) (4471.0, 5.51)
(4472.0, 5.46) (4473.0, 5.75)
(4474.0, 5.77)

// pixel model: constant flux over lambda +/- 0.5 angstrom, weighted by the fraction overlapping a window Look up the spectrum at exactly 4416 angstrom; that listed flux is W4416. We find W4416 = 4.83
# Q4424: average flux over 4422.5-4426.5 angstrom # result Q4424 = 5.38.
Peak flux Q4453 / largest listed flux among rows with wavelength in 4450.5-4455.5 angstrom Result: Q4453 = 5.41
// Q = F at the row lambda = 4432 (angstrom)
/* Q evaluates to 5.75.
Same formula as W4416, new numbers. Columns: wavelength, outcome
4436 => 5.66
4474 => 5.77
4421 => 5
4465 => 5.54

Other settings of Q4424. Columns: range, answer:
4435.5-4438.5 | 5.72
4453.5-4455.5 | 5.03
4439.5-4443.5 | 5.08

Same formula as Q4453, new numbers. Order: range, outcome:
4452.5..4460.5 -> 5.3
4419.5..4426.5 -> 5.61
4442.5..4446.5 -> 5.94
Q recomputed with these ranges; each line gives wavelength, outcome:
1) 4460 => 5.25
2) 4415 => 4.5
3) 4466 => 5.51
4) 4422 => 5.07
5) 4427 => 5.34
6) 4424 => 5.39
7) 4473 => 5.75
